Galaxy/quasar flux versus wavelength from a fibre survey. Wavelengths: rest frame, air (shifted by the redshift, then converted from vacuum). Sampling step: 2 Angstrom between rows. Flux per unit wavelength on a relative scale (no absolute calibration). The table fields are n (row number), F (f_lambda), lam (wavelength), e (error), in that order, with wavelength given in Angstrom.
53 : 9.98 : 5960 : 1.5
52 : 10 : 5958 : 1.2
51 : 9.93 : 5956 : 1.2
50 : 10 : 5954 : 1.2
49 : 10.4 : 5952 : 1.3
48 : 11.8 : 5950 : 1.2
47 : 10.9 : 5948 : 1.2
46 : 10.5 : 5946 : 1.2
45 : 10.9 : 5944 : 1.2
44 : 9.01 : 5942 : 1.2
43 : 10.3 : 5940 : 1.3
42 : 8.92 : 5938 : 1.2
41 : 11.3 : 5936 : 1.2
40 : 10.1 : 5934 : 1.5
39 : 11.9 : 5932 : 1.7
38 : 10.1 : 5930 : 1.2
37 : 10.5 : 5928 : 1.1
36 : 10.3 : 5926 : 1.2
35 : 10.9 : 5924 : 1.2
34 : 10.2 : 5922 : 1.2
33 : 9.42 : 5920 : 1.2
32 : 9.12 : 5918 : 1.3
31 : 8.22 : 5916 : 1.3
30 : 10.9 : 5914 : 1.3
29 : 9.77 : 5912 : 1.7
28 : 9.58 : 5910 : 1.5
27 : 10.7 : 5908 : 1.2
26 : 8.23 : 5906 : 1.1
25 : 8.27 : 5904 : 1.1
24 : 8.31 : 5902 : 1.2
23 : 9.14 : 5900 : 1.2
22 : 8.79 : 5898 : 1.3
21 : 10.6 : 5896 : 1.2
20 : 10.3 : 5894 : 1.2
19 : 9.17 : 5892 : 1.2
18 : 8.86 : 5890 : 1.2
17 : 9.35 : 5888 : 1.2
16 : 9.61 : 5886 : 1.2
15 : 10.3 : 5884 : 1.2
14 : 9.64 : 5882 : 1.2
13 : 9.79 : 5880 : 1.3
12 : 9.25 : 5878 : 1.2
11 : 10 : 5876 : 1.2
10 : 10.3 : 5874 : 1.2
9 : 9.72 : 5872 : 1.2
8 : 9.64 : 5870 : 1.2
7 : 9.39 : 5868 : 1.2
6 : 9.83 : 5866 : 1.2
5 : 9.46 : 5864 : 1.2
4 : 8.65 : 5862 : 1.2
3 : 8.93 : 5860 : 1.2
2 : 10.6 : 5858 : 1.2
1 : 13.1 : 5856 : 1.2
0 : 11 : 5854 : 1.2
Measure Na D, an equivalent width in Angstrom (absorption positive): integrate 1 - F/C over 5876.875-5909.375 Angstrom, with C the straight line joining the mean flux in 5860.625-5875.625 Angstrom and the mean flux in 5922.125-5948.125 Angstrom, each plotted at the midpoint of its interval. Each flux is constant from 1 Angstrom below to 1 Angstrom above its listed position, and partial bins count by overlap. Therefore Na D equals 1.6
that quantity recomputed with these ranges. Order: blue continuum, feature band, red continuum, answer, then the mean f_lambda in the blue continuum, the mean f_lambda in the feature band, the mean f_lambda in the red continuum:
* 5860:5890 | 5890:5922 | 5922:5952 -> 2.1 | 9.59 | 9.38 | 10.5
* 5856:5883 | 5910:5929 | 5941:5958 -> 0.5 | 9.76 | 9.91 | 10.4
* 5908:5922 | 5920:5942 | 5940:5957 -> -0.7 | 9.64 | 10.3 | 10.4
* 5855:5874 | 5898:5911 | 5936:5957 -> 1.4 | 9.94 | 9.02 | 10.3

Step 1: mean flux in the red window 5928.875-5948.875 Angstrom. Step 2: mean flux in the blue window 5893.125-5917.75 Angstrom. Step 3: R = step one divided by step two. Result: 1.11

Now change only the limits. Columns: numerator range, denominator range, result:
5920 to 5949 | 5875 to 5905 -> 1.10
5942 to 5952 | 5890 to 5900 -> 1.12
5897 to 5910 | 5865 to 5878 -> 0.92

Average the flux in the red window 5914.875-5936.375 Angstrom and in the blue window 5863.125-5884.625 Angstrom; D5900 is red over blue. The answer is 1.0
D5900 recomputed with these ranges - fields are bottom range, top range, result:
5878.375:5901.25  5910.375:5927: 1.03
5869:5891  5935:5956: 1.07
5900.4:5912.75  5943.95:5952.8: 1.20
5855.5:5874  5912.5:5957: 1.04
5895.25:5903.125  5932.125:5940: 1.13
